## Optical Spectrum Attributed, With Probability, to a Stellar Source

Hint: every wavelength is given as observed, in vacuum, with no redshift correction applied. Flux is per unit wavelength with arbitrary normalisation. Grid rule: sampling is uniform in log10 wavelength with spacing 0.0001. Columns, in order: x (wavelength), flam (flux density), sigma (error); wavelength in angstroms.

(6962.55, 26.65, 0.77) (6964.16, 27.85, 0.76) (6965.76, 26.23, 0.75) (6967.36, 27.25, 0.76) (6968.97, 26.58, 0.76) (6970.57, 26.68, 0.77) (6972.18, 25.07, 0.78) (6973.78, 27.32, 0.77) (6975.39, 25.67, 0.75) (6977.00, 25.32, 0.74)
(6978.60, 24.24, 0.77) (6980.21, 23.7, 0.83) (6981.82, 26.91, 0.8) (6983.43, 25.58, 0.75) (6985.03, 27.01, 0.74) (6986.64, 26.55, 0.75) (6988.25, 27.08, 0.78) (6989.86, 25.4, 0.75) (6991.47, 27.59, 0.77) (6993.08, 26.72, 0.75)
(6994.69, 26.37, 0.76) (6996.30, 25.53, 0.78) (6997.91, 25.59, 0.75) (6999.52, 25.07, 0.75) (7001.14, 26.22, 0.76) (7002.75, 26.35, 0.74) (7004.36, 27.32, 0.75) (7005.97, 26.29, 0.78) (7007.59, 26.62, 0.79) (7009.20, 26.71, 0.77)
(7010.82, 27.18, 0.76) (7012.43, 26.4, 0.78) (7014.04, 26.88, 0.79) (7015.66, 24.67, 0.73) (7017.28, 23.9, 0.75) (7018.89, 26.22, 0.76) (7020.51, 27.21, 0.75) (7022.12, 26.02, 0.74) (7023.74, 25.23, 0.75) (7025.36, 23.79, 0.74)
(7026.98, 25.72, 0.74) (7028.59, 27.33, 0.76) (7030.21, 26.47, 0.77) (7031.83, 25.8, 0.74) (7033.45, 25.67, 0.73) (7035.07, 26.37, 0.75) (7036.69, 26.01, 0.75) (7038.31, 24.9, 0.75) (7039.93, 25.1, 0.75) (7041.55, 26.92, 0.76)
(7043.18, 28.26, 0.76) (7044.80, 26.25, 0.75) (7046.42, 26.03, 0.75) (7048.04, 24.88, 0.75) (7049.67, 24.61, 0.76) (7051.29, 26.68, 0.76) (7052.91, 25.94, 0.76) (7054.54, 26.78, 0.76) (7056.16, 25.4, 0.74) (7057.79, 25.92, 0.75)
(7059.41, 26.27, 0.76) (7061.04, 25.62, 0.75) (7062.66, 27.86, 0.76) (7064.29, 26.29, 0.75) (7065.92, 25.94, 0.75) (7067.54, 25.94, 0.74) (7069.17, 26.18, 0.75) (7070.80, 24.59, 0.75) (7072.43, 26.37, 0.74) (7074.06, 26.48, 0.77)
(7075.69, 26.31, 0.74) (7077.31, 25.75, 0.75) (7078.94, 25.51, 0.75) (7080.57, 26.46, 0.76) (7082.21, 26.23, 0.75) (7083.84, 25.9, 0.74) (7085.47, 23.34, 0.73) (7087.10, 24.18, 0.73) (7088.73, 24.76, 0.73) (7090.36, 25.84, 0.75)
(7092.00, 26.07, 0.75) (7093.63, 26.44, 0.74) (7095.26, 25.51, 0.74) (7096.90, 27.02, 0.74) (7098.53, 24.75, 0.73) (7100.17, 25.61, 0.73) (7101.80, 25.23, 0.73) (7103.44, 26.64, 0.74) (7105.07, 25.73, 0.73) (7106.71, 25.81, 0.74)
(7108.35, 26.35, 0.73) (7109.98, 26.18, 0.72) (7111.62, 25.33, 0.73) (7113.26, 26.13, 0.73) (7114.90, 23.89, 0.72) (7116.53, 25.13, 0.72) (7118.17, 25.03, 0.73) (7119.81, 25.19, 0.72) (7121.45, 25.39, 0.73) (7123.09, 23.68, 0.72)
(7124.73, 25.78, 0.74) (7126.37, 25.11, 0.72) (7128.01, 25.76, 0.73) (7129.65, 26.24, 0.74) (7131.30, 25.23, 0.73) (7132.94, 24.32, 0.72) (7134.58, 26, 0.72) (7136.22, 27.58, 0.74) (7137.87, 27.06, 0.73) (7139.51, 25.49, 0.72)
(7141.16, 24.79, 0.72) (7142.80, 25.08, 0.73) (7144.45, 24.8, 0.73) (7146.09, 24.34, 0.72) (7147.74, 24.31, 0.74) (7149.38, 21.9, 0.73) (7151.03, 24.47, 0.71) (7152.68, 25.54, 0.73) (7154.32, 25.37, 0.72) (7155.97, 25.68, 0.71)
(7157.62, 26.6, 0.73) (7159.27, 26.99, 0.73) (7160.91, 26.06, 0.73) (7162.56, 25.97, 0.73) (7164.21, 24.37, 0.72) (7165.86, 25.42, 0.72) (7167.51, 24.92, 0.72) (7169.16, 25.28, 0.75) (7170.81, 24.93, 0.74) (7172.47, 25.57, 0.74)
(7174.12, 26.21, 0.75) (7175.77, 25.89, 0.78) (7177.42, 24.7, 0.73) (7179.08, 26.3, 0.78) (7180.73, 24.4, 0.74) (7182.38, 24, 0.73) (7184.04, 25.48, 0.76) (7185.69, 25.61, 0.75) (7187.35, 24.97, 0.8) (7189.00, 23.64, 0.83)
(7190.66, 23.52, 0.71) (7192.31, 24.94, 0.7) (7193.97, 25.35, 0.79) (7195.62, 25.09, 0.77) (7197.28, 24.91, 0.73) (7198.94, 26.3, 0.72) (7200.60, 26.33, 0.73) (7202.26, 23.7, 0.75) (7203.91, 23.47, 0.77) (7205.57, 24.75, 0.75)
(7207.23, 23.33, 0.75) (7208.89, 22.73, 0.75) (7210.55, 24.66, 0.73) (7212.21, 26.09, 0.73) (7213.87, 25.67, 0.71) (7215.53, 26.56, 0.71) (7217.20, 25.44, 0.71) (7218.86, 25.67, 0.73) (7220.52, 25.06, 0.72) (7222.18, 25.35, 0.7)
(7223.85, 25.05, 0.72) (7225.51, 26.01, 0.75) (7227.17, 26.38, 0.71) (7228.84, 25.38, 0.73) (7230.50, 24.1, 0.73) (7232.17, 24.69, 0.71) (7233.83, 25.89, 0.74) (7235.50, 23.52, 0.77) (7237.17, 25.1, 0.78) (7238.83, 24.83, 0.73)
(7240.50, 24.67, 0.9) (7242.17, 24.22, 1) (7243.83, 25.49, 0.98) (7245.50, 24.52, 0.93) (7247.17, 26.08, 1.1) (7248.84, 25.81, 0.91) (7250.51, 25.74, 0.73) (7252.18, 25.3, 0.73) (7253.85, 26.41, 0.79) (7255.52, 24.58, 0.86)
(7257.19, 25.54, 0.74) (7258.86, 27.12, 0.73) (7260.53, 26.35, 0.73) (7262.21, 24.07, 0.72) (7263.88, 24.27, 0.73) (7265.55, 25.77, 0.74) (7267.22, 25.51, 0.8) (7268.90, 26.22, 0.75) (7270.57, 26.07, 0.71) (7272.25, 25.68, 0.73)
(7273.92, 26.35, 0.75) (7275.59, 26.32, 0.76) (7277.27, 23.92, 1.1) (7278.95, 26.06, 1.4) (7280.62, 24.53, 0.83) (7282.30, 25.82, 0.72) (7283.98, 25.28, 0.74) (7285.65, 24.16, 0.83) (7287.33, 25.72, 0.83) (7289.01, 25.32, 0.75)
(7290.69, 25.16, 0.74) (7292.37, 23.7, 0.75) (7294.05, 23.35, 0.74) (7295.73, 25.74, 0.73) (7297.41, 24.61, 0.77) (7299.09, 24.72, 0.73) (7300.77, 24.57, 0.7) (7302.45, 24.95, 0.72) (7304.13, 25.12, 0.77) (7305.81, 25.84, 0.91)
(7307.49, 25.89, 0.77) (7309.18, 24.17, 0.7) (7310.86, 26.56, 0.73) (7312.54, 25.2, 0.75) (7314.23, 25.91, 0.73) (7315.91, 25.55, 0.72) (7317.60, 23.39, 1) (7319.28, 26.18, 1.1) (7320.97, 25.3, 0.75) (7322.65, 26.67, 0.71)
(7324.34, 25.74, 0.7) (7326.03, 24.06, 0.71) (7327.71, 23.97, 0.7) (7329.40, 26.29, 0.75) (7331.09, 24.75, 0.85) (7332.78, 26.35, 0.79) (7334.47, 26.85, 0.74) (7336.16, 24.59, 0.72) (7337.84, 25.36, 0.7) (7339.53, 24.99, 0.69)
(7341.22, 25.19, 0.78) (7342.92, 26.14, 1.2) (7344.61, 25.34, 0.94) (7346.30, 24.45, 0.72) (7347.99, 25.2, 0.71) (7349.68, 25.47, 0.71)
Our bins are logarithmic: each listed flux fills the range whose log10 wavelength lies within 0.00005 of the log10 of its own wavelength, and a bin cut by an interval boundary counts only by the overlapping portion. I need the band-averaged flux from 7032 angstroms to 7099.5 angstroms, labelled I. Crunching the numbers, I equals 25.9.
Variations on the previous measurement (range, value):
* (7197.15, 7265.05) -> 25.2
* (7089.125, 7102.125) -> 25.8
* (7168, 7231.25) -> 25.1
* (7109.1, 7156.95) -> 25.2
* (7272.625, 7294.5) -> 25.1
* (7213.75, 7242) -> 25.2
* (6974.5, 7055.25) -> 26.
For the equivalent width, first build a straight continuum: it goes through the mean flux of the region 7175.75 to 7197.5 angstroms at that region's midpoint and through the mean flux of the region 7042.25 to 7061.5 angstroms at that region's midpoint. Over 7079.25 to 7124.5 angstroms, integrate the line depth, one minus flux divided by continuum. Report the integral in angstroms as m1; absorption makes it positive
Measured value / 0.3 angstroms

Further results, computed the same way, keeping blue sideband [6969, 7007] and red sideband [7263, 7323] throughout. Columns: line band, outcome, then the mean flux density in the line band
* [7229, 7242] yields 0.4 angstroms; 24.7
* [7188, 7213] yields 0.9 angstroms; 24.6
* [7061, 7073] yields -0.1 angstroms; 26.1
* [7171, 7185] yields 0.1 angstroms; 25.3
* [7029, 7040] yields 0.0 angstroms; 25.9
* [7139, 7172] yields 0.7 angstroms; 25.1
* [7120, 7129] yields 0.2 angstroms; 25.2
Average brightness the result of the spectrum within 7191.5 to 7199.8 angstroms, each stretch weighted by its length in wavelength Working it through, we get 25.3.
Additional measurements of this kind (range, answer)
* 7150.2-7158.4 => 25.5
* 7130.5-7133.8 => 24.8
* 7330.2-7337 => 25.6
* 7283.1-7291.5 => 25.1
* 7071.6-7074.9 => 26.4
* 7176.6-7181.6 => 25.1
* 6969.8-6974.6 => 26.3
